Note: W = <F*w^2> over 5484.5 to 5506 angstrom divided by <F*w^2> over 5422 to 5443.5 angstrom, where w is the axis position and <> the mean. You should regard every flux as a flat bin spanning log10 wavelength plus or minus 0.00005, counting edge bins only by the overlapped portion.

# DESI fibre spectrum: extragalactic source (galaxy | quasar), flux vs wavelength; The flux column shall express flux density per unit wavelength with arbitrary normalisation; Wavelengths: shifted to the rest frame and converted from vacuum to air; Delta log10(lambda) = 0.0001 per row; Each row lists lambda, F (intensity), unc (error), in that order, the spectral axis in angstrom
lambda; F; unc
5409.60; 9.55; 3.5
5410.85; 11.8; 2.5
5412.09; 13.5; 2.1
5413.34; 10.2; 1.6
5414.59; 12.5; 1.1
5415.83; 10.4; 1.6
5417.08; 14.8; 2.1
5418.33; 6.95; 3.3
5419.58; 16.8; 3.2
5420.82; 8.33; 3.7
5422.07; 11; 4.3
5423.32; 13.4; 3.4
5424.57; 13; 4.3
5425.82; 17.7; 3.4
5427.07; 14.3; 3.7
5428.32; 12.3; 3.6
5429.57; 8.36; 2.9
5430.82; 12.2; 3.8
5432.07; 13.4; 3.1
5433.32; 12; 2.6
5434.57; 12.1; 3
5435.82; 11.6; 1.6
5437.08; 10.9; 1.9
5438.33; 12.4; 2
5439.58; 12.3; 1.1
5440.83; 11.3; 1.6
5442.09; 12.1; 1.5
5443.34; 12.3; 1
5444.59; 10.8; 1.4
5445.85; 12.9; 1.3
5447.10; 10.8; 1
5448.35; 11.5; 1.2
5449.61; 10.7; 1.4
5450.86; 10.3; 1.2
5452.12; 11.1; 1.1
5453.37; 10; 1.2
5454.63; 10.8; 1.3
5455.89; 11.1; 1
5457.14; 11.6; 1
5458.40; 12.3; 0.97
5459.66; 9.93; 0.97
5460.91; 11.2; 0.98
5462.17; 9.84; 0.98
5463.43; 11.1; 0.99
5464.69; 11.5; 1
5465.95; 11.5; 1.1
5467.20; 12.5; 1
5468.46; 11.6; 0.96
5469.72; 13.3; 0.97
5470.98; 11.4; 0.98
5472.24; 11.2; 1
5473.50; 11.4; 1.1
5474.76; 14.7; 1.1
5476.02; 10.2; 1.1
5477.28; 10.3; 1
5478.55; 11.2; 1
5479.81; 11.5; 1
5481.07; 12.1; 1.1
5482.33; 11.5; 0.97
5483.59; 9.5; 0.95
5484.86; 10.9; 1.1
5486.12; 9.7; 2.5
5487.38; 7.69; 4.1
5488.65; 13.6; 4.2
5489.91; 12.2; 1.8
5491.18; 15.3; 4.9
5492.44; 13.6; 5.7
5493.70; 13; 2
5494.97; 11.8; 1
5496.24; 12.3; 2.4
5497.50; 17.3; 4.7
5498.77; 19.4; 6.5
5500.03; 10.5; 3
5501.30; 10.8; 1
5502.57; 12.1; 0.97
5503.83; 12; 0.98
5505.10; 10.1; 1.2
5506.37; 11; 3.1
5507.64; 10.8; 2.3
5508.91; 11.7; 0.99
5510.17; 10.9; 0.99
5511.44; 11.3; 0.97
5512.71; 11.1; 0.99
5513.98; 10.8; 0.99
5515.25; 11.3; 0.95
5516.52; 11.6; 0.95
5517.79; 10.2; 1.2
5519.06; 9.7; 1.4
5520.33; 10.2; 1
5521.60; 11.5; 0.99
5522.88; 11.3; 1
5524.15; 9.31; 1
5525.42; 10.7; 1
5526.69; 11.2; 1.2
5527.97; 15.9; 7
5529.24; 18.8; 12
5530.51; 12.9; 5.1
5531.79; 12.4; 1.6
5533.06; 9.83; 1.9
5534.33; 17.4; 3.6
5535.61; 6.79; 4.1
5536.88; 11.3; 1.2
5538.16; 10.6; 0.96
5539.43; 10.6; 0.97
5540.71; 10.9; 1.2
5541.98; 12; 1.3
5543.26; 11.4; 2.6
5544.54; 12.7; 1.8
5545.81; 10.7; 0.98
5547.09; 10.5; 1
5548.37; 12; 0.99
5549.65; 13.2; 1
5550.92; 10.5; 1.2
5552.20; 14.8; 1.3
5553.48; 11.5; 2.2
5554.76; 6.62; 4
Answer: 1.0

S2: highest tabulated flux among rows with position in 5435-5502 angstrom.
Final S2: 19.4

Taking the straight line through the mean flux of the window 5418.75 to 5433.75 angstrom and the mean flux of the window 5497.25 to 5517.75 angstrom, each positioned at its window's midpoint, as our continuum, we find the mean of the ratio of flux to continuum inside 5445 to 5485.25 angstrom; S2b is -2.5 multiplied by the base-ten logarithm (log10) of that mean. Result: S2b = 0.09 mag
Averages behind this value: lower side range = 12.7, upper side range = 11.9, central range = 11.3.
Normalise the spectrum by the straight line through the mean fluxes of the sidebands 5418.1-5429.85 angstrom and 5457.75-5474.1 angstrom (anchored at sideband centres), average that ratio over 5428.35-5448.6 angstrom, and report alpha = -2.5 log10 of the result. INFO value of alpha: 0.04 mag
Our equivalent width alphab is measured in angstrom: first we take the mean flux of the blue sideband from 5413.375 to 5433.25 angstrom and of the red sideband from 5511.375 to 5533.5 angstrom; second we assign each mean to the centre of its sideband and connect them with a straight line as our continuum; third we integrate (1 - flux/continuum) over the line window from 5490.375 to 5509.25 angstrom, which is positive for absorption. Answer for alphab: -1.5 angstrom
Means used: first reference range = 12.3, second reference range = 11.7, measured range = 12.8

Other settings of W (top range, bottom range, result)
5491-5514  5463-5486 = 1.09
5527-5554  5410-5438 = 1.05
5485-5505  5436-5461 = 1.14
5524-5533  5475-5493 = 1.16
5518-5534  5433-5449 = 1.06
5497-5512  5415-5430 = 1.03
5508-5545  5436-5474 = 1.04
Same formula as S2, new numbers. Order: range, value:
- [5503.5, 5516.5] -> 12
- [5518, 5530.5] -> 18.8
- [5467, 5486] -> 14.7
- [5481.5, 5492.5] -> 15.3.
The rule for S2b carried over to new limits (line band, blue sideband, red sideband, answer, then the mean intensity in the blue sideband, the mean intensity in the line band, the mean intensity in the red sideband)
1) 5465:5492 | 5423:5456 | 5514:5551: 0.02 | 11.9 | 11.6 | 11.6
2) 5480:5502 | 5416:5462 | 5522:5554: -0.05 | 11.8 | 12.4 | 12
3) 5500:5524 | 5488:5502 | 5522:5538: 0.18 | 13.6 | 11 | 12.3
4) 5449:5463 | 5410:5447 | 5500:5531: 0.11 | 12.1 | 10.8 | 11.5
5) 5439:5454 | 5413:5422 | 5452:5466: -0.02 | 11.4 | 11.3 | 11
